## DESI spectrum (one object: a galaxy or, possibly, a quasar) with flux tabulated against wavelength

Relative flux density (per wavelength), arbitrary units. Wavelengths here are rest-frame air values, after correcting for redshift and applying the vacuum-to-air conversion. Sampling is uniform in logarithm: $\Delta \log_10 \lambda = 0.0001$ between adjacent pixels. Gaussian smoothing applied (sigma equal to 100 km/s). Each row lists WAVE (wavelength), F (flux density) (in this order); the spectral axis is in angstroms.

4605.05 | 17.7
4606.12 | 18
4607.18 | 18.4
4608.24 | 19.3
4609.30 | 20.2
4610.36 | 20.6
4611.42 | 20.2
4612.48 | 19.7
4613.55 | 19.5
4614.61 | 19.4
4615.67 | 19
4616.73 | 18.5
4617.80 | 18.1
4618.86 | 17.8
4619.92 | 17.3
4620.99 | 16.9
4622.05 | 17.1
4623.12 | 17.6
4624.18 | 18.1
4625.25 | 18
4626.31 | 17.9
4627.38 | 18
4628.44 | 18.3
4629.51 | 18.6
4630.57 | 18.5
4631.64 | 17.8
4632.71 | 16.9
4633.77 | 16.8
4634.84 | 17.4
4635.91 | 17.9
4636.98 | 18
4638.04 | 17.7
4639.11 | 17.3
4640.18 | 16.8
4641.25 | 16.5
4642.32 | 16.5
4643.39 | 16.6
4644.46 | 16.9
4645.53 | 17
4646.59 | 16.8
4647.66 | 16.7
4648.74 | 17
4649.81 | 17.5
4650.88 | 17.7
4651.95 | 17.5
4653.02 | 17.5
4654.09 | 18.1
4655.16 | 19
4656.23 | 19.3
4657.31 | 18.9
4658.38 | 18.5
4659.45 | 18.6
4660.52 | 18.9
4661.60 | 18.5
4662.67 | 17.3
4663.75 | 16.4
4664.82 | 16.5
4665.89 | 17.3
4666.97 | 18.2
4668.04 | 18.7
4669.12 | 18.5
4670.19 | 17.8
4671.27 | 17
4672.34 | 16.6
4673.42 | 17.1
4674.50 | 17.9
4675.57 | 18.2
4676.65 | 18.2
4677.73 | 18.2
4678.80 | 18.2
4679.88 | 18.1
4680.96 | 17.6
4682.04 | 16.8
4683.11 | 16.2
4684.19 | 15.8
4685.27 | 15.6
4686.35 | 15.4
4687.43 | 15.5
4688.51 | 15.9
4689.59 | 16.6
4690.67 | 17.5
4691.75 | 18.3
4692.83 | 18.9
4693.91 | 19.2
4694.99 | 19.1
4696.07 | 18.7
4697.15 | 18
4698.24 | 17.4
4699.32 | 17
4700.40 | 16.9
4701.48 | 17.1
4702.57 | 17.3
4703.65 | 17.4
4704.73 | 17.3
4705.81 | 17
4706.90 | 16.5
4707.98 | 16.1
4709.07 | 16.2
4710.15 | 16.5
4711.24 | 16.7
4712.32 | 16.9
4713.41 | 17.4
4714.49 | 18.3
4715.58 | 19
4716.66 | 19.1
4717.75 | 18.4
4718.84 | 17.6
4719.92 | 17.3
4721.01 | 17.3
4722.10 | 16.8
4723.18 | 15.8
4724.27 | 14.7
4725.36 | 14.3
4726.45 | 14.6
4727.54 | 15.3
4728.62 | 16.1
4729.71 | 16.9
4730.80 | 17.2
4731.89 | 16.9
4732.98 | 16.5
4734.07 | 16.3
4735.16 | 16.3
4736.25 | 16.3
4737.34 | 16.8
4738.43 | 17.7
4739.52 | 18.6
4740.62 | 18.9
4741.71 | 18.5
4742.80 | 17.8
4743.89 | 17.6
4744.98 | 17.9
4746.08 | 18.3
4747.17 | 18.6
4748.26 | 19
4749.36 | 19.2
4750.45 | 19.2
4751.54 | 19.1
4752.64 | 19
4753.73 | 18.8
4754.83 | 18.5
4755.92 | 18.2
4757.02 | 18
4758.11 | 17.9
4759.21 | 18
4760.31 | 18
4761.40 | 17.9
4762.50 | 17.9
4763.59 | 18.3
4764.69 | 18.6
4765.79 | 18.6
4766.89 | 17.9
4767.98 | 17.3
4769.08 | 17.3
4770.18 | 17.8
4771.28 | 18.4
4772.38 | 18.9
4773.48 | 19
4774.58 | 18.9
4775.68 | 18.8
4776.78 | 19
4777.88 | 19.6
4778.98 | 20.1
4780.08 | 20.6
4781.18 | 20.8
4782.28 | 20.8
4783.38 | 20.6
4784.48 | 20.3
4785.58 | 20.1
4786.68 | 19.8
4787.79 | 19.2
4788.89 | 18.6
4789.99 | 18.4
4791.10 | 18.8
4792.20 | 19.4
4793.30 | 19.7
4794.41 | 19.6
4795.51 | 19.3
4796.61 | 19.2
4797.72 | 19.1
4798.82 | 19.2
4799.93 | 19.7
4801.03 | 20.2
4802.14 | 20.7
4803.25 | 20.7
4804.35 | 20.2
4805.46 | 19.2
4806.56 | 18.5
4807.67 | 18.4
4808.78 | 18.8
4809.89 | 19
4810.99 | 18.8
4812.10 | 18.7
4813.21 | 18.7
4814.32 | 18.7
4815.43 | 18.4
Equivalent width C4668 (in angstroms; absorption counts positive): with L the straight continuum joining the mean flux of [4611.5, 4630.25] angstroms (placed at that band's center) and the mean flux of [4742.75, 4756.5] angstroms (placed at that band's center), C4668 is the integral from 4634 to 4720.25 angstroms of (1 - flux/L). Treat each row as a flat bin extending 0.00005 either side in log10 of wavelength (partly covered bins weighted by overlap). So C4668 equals 4.39 angstroms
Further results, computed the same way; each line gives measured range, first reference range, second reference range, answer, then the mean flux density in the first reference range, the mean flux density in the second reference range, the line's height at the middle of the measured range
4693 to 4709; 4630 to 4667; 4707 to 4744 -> -0.3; 17.6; 17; 17.1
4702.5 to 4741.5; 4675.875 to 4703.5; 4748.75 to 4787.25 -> 2.3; 17.3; 18.9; 18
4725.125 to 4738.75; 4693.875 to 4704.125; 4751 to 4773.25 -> 1.3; 17.7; 18.2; 18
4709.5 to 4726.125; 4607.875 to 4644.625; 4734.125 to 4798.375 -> 1.3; 18.1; 18.7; 18.5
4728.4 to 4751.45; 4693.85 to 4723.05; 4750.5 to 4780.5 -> 0.5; 17.4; 18.5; 18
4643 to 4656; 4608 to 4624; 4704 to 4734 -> 0.5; 18.7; 16.8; 18.1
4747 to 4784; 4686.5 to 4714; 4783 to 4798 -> 0.1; 17.2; 19.4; 18.8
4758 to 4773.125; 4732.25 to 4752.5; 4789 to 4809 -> 0.4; 17.9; 19.4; 18.5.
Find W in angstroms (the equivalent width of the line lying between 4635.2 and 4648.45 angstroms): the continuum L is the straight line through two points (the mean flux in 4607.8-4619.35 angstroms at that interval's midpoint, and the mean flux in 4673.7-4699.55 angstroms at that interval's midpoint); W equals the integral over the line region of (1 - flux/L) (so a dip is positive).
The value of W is 1.1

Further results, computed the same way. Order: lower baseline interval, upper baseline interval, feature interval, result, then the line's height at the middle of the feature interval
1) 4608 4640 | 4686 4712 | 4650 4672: -0.3 angstroms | 17.7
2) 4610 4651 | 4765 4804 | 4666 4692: 1.5 angstroms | 18.3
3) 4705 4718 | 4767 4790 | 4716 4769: 1.8 angstroms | 18.2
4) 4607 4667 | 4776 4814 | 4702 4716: 1.2 angstroms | 18.7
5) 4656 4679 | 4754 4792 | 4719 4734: 1.8 angstroms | 18.4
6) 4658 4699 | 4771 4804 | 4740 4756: 0.2 angstroms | 18.9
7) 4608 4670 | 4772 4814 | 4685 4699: 0.8 angstroms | 18.5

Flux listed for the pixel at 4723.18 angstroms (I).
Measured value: 15.8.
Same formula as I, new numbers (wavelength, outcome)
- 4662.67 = 17.3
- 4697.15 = 18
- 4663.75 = 16.4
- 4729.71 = 16.9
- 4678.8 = 18.2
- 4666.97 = 18.2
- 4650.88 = 17.7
